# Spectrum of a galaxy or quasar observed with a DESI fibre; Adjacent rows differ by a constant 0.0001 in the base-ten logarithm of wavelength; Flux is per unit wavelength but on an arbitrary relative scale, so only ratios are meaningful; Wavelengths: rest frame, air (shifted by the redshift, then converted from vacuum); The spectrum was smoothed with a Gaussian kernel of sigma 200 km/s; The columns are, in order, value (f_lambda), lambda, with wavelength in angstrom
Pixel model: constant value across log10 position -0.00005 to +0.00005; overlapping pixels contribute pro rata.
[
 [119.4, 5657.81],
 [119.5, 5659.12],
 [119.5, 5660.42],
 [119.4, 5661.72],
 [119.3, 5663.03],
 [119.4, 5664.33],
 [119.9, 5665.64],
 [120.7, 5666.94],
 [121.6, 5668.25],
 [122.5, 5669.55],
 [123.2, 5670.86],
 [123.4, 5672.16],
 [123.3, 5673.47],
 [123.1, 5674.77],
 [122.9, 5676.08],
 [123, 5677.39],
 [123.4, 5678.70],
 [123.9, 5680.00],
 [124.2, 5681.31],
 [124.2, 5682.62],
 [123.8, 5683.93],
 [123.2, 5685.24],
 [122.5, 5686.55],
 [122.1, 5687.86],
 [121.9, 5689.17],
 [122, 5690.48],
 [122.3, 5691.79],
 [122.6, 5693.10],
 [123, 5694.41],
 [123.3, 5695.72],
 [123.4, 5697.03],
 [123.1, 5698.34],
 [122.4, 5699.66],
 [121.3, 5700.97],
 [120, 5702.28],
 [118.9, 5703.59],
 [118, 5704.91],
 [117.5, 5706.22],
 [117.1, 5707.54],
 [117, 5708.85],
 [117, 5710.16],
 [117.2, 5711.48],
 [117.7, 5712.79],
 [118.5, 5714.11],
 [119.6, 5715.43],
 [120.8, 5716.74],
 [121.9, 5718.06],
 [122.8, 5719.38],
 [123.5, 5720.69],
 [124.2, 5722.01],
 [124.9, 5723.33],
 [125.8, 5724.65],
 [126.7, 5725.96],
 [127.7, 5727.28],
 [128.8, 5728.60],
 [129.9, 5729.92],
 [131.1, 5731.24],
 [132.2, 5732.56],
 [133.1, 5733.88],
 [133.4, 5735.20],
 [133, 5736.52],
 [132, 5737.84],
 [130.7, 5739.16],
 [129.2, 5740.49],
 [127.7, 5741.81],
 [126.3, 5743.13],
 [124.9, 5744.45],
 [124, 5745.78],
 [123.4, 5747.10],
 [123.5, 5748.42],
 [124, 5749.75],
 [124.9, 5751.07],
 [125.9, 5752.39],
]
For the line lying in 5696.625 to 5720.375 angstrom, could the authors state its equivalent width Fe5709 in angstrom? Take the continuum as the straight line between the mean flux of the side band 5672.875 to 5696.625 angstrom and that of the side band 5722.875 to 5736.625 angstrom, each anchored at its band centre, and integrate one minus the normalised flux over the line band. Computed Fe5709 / 1.3 angstrom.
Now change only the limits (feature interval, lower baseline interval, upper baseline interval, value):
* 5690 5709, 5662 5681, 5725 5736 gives 0.8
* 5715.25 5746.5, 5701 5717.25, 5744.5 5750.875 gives -1.5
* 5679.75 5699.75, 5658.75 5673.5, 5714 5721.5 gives -0.3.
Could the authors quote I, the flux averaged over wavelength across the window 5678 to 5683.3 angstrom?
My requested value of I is 124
